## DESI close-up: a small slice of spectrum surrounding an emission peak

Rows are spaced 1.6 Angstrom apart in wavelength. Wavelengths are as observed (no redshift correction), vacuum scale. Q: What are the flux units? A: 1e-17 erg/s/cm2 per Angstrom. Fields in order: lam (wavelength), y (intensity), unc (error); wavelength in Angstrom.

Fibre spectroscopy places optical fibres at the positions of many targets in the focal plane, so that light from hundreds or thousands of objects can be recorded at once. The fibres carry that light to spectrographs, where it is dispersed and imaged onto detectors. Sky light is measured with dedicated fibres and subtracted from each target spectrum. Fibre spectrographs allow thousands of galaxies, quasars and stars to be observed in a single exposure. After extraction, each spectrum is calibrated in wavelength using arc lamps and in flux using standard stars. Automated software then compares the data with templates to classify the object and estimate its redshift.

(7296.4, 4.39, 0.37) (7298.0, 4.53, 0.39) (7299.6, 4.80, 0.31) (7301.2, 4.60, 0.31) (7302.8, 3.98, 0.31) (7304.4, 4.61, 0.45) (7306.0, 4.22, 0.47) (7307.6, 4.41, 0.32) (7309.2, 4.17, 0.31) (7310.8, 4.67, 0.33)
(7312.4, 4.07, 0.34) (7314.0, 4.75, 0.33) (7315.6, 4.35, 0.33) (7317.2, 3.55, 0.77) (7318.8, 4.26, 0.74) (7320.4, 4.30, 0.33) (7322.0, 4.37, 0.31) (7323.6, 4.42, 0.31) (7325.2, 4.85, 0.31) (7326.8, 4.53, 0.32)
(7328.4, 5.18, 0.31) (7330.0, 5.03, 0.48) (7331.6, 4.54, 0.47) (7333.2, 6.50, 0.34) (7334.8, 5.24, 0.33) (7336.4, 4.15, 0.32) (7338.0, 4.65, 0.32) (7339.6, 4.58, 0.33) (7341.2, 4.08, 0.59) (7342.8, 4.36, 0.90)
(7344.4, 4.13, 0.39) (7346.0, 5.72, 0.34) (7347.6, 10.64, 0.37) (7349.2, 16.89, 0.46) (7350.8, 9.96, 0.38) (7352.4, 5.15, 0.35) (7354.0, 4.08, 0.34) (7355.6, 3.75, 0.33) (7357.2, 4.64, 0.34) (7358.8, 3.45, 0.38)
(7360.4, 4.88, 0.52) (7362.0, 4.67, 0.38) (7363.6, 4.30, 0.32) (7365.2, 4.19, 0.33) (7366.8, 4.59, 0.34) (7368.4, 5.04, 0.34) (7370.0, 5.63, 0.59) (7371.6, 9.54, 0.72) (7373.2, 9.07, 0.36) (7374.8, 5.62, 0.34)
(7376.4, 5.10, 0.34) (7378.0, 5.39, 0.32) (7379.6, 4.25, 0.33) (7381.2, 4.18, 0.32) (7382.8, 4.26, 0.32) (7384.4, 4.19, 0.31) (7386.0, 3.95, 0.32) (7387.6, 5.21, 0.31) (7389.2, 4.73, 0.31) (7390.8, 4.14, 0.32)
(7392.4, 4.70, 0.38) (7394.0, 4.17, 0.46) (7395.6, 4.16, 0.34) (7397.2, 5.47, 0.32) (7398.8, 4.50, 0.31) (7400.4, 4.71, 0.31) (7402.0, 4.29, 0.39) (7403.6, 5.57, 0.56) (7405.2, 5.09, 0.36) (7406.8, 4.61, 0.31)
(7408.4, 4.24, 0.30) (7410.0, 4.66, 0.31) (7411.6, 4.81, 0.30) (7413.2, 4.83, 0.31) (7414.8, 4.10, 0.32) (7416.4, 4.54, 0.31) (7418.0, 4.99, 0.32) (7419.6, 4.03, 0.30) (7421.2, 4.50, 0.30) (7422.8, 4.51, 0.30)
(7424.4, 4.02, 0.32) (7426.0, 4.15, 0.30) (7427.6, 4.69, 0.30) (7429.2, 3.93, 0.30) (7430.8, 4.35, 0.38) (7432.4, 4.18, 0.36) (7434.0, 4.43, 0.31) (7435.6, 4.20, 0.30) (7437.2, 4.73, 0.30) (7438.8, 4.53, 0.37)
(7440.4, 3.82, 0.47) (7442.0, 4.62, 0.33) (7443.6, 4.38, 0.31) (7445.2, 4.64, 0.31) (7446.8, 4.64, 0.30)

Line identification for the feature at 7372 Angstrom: [N II]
